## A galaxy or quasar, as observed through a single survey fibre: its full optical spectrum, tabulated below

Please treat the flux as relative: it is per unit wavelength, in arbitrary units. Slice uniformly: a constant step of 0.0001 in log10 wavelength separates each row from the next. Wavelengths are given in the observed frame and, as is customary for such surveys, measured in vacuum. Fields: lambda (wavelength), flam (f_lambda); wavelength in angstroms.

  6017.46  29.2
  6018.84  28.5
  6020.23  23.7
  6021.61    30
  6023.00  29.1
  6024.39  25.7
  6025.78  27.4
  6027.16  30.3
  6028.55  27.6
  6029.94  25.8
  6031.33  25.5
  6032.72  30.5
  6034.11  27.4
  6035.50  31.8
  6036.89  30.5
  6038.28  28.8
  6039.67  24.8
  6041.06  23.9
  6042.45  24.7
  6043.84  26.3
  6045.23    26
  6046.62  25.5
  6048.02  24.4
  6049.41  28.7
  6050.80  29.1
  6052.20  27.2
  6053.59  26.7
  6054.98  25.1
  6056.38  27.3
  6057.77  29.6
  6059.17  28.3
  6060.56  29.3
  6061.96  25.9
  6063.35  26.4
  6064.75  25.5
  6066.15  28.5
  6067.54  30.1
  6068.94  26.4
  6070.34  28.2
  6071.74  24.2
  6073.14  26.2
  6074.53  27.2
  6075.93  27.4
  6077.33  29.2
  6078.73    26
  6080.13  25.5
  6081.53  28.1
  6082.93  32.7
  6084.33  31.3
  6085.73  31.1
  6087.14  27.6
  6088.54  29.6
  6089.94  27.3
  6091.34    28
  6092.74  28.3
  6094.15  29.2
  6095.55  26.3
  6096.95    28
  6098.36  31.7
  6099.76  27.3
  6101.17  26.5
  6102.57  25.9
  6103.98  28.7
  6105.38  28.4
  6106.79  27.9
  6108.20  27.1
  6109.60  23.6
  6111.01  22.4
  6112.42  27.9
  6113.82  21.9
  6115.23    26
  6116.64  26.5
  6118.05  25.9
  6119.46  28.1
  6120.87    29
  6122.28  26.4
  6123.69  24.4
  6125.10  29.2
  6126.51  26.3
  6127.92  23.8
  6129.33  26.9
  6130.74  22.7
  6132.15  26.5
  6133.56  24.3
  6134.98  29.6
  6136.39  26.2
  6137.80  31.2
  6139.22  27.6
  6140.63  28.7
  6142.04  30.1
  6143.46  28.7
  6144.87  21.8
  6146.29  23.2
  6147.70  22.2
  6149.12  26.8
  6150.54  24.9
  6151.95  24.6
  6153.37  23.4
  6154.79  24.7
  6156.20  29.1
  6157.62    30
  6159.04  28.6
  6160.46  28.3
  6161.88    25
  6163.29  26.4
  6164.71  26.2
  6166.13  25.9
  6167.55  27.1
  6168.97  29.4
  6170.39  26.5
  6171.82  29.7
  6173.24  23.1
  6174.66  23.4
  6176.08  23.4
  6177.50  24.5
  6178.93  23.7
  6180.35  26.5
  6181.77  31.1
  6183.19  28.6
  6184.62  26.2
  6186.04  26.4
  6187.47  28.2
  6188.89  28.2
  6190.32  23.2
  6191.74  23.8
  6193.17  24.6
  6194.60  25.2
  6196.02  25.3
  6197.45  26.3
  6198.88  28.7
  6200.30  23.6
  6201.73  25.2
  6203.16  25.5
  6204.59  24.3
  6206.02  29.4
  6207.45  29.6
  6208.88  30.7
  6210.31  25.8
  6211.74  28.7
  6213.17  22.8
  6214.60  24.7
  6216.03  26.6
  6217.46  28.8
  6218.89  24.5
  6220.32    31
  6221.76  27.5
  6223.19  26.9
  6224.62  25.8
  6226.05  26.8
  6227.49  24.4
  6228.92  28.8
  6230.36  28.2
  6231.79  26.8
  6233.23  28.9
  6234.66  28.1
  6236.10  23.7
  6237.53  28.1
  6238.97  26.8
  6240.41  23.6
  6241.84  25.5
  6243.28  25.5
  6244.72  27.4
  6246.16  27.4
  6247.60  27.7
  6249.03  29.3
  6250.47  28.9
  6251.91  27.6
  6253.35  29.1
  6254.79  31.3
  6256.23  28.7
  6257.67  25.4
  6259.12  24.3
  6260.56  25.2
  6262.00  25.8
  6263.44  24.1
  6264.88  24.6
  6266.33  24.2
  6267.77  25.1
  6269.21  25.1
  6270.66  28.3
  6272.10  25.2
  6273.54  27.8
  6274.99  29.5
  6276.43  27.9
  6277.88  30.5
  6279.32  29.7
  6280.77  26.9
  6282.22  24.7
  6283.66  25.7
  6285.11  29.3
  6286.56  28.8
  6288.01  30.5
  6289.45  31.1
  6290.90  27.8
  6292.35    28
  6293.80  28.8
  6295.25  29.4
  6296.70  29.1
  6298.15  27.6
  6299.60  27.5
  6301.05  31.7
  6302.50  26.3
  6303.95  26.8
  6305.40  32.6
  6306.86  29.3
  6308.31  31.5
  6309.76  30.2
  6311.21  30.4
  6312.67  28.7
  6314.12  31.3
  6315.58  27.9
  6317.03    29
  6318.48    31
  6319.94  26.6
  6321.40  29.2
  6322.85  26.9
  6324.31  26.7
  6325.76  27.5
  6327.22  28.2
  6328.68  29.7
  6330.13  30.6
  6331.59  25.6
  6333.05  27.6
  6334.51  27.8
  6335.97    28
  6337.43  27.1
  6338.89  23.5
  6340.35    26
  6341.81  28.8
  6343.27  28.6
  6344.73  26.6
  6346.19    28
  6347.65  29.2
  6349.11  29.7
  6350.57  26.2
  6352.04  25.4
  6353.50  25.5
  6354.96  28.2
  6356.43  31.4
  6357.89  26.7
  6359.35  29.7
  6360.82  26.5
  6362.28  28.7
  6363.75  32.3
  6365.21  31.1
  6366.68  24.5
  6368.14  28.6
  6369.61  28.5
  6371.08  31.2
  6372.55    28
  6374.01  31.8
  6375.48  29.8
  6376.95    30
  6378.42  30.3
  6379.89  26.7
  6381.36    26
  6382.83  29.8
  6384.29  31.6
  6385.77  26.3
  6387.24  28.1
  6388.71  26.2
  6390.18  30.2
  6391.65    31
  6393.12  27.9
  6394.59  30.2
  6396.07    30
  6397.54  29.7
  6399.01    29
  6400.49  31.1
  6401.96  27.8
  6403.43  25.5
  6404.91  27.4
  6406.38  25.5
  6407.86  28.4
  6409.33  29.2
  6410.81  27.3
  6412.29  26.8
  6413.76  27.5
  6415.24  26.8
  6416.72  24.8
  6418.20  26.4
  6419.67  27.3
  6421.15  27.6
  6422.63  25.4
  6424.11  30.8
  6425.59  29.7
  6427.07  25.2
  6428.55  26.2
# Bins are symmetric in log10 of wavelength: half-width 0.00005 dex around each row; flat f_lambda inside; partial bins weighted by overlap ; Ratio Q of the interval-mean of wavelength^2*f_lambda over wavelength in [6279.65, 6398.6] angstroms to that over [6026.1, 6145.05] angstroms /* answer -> 1.1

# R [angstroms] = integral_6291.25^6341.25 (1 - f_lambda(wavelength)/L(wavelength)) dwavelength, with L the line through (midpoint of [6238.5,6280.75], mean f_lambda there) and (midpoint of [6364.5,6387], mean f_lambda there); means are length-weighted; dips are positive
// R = -1.02 angstroms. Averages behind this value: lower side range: 26.9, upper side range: 28.9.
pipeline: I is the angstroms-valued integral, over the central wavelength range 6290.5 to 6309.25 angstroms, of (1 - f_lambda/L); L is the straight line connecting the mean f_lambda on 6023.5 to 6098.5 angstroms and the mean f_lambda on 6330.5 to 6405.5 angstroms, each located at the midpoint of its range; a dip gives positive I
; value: -0.5 angstroms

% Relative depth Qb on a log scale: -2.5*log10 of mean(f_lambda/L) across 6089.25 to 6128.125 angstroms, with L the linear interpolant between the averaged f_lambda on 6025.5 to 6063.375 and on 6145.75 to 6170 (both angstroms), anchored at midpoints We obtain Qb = -0.007 mag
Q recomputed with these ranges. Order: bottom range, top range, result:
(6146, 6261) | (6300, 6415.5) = 1.12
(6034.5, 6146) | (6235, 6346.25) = 1.09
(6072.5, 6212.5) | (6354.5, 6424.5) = 1.15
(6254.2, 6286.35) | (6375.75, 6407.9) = 1.11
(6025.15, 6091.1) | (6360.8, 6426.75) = 1.15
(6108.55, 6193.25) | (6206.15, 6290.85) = 1.07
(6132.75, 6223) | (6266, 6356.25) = 1.11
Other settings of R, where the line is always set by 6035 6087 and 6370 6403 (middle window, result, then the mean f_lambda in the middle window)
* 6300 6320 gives -0.6 angstroms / 29.6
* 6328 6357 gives 1.3 angstroms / 27.6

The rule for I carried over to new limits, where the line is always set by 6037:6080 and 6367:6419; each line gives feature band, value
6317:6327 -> 0.0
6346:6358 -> 0.2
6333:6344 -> 0.4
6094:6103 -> -0.2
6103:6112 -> 0.3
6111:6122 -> 0.4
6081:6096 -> -1.1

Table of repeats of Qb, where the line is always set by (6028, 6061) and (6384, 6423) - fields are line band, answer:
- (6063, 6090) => -0.025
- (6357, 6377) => -0.047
